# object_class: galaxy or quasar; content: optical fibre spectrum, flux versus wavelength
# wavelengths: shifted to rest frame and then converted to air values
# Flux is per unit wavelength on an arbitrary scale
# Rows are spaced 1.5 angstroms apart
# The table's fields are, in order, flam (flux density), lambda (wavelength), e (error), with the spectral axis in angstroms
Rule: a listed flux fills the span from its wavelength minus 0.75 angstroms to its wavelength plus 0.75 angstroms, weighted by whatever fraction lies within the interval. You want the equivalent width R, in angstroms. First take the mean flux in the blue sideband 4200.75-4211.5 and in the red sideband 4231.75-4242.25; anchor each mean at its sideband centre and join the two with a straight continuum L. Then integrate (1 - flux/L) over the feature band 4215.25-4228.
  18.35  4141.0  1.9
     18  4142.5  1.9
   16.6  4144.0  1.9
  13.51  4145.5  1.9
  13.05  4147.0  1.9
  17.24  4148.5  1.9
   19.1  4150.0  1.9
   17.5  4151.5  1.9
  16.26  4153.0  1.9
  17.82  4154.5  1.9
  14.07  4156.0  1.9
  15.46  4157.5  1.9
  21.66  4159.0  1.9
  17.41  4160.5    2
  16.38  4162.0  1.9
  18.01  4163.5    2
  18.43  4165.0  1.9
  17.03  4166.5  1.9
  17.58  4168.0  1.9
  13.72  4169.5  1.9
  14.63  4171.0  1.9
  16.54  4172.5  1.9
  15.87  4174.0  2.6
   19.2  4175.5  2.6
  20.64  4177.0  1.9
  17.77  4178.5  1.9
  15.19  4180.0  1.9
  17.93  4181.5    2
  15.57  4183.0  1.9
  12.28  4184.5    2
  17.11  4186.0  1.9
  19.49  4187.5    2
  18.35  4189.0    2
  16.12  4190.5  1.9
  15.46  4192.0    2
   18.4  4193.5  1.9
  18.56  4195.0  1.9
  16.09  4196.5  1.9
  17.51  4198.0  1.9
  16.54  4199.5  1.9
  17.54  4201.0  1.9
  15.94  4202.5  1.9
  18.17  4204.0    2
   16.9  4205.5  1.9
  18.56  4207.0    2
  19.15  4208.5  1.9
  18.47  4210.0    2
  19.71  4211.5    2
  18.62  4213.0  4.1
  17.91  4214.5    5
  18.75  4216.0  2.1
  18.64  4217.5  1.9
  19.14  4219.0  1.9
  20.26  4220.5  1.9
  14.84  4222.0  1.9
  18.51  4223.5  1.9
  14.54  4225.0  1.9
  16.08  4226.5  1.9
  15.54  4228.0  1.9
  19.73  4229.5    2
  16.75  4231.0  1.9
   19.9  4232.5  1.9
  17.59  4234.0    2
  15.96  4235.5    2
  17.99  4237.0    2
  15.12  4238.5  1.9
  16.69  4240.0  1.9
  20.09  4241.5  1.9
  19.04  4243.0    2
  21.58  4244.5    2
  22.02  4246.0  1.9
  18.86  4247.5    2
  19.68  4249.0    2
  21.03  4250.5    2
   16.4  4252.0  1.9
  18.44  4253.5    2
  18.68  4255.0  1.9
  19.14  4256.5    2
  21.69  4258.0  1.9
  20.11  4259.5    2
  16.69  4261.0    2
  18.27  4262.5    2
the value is 0.23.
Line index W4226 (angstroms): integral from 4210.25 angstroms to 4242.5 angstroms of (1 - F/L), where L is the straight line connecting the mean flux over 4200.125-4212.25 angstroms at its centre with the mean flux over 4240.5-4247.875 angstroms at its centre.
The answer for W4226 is 2.4 angstroms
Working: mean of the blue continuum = 18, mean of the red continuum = 20.3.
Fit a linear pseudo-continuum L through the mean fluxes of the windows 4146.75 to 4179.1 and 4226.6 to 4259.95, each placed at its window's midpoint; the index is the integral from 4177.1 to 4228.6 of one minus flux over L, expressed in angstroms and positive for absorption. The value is 1.43 angstroms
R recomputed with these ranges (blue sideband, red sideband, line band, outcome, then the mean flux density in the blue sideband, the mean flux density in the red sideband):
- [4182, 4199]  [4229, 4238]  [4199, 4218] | -0.9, 16.8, 17.9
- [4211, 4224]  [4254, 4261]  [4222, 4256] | 1.6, 18.5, 19.5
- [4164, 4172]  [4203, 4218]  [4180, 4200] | 0.7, 16.3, 18.4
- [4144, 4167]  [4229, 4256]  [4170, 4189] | 0.5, 16.9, 18.6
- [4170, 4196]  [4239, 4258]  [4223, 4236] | 1.0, 17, 19.3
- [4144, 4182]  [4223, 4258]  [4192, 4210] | 0.0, 16.9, 18.3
